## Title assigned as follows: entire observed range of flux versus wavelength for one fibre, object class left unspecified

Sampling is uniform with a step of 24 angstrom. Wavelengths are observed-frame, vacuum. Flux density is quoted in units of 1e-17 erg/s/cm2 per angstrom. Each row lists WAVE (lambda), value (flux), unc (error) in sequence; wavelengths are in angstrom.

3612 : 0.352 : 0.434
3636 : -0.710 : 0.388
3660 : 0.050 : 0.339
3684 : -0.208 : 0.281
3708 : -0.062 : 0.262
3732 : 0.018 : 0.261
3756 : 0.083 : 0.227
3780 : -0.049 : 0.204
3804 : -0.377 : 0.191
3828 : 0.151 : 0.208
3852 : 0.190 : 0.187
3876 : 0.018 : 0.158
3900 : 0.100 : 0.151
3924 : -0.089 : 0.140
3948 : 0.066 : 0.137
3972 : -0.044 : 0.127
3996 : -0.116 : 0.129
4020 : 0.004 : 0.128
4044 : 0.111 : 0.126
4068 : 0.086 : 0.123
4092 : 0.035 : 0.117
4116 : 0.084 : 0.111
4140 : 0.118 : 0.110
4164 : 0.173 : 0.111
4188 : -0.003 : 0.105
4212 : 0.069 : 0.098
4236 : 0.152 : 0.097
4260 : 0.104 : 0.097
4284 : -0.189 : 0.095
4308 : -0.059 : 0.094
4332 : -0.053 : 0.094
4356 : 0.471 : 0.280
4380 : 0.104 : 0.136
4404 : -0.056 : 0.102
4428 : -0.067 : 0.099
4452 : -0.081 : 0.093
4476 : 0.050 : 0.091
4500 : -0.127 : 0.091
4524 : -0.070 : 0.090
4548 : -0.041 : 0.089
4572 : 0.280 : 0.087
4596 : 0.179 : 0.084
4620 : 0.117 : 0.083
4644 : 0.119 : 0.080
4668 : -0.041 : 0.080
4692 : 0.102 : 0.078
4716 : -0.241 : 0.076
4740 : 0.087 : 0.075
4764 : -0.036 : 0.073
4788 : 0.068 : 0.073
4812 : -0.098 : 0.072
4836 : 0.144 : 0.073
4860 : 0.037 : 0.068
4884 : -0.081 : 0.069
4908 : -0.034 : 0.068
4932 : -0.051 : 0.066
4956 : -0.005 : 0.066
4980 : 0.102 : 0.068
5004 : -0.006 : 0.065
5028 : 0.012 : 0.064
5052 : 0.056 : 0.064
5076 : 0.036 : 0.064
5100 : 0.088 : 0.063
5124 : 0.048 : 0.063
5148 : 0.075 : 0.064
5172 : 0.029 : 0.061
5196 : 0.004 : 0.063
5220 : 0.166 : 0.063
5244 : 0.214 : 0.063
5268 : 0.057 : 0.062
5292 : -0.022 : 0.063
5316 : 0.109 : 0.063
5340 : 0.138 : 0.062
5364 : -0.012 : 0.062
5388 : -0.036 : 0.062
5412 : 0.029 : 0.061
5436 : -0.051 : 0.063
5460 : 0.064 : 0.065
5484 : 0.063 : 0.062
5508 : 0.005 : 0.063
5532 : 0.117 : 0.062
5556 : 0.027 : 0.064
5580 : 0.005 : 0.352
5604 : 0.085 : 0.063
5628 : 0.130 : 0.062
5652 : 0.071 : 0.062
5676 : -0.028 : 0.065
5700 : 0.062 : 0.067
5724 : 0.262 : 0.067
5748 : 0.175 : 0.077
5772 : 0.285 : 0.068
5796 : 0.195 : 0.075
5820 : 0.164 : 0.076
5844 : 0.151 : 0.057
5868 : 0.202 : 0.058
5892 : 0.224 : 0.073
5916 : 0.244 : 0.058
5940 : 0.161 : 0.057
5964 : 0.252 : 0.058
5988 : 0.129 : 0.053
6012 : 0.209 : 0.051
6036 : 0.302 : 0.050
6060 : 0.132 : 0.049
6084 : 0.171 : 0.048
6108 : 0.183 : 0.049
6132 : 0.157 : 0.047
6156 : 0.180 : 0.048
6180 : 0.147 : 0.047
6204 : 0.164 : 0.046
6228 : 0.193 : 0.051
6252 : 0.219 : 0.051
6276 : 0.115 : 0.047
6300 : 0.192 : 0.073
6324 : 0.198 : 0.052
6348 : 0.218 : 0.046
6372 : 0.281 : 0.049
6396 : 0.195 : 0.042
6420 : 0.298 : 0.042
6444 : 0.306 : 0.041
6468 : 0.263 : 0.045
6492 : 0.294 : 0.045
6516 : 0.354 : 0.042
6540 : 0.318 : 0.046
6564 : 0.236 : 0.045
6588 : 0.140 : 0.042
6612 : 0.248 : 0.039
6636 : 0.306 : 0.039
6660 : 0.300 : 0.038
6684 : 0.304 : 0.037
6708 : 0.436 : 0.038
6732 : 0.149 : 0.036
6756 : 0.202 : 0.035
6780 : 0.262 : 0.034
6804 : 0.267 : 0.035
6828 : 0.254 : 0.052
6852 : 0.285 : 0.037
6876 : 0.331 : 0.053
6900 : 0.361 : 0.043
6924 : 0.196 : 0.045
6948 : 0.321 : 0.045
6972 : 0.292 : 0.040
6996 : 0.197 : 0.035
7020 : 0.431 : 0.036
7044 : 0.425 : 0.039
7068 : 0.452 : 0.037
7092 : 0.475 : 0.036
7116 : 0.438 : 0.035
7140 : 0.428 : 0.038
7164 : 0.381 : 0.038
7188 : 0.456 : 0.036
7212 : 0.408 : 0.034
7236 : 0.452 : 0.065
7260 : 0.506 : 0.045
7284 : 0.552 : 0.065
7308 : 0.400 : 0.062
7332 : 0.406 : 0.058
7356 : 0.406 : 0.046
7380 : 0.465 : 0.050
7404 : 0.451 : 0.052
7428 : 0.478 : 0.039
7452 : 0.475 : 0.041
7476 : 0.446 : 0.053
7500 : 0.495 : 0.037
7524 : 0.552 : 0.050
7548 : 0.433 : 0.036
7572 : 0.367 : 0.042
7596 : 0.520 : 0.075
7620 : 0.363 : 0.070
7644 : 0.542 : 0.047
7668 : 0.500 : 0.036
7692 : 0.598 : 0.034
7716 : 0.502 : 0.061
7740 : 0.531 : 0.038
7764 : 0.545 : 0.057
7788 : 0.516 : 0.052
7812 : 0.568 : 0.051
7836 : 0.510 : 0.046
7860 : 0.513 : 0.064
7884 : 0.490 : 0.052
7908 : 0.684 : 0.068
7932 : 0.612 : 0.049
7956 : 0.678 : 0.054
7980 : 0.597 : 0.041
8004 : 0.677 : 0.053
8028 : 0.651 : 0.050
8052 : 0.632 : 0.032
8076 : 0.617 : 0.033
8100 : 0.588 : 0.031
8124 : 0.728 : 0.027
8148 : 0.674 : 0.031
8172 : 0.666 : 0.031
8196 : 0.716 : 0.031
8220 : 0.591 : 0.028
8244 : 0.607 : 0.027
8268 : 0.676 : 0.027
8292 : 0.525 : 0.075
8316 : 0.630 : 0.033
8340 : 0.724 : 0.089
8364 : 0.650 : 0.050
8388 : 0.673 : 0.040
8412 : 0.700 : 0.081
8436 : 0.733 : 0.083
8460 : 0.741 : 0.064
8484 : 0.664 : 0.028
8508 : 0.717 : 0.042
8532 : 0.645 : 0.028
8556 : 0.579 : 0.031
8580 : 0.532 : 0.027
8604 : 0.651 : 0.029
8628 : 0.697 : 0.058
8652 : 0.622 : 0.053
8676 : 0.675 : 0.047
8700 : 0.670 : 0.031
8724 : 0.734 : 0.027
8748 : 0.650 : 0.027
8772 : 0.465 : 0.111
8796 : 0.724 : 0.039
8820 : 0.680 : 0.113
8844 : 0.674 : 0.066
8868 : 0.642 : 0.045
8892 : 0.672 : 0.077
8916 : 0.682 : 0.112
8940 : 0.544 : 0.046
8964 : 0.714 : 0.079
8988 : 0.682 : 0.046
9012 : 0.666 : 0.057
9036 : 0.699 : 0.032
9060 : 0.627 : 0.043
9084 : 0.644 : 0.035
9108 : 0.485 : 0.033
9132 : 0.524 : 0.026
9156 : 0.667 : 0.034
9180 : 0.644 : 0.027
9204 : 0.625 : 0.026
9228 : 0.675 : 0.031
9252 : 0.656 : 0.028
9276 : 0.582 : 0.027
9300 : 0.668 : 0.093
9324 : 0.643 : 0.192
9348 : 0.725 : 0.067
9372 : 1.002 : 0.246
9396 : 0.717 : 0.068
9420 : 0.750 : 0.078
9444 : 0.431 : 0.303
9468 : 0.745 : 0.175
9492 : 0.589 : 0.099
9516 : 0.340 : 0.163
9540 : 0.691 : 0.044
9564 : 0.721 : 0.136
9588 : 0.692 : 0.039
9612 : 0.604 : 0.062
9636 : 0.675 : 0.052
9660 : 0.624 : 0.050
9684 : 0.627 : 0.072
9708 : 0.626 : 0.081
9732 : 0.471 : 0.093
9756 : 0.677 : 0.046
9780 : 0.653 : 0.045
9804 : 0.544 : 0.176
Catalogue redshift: 0.76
